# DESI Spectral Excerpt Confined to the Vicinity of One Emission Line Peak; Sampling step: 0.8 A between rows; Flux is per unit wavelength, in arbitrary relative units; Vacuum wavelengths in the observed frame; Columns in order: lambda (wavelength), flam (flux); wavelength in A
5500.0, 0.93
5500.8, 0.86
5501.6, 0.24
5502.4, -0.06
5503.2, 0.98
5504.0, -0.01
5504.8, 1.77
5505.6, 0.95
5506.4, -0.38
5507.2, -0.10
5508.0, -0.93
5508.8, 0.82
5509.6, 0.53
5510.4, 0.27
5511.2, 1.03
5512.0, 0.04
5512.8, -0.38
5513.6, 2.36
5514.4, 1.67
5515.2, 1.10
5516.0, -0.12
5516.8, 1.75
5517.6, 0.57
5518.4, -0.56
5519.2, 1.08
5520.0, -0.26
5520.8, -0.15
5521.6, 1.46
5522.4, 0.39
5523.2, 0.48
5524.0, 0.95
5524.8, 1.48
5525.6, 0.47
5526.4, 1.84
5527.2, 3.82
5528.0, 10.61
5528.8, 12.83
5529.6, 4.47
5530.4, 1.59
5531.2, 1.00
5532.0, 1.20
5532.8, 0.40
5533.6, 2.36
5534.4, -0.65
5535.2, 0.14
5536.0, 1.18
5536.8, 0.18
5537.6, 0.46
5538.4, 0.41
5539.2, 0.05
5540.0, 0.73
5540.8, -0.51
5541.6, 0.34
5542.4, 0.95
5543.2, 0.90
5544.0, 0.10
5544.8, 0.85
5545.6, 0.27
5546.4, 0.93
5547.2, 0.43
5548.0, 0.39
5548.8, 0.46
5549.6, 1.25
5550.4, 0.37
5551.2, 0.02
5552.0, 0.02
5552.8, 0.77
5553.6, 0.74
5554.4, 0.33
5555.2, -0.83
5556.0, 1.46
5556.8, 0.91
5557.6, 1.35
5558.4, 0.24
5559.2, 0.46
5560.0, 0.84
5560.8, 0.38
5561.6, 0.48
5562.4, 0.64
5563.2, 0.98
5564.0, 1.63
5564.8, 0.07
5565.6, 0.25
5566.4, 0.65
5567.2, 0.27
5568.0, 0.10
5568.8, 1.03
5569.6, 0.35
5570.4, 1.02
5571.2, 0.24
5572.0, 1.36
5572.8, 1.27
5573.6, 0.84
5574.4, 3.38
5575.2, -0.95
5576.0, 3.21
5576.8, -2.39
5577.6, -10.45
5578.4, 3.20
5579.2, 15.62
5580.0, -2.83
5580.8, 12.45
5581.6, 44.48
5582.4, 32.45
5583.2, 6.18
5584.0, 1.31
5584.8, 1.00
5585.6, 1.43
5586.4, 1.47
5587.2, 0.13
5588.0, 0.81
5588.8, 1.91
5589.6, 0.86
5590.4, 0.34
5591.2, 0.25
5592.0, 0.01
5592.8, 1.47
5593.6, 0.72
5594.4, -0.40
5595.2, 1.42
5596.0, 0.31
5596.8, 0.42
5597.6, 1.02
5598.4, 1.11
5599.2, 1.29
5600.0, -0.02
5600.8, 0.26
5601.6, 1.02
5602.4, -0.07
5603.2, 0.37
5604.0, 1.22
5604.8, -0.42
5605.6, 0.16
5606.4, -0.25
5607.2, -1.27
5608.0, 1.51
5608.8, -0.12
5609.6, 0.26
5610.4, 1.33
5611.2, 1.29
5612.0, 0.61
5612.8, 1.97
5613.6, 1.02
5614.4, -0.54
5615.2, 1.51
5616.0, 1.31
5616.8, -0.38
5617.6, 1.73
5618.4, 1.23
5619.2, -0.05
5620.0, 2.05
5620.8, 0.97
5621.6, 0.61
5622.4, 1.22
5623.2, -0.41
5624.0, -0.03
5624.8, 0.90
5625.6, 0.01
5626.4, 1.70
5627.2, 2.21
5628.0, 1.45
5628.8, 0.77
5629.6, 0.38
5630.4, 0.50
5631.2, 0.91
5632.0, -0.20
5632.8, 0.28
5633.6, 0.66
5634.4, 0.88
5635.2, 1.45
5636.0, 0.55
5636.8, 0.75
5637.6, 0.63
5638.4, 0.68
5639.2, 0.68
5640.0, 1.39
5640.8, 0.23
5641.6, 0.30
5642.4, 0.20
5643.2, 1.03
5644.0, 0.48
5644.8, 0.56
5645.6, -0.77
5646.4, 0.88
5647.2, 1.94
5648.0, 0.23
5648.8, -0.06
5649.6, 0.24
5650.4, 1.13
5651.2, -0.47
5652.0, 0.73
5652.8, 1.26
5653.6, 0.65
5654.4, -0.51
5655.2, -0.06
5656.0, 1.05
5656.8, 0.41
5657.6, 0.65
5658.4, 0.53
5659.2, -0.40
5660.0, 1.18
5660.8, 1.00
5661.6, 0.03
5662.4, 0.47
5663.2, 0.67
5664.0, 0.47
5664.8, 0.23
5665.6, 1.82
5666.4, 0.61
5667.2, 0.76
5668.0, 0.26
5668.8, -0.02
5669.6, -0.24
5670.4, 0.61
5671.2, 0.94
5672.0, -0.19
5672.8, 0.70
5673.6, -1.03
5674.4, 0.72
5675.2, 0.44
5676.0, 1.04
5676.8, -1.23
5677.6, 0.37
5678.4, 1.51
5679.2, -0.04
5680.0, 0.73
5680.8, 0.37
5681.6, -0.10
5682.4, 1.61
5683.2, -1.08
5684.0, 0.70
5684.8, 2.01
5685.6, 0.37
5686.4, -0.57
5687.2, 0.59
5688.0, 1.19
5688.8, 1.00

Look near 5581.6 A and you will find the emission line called [O III]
